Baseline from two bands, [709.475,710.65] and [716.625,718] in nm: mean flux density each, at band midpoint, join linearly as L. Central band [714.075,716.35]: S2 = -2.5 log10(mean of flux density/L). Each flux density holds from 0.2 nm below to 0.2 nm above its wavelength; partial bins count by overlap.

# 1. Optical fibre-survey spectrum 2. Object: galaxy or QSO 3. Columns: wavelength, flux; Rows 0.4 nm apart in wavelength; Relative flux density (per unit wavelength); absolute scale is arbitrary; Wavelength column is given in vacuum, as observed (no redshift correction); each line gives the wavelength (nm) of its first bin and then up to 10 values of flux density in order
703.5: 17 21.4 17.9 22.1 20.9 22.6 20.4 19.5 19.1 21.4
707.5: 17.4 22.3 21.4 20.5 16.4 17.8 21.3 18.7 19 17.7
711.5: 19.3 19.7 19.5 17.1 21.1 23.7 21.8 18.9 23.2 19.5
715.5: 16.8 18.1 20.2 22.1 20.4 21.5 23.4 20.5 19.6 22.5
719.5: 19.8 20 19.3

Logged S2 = 0.09 mag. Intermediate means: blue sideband 19.5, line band 19.4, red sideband 21.7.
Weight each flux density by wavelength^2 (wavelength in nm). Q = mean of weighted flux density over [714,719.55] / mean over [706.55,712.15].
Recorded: 1.1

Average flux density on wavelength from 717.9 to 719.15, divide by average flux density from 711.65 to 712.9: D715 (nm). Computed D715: 1.1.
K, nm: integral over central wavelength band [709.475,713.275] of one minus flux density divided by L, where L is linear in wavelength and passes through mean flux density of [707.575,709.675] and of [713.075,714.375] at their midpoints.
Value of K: 0.28 nm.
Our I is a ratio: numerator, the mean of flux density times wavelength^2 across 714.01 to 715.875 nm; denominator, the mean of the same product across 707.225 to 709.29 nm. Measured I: 1.01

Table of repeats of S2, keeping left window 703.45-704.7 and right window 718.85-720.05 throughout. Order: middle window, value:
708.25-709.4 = 0.05 mag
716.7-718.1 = -0.06 mag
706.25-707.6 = 0.01 mag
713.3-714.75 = -0.07 mag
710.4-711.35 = 0.09 mag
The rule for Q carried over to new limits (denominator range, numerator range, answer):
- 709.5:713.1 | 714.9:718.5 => 1.08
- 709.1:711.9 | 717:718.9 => 1.14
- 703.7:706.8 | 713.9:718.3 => 1.03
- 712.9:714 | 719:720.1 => 0.94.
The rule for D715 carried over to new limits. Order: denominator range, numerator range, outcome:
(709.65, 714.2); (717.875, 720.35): 1.04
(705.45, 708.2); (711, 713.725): 0.98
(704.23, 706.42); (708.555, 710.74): 0.91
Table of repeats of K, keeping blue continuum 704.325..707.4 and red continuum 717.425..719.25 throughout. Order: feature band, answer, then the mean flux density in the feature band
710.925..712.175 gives 0.12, 19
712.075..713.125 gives 0.11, 18.9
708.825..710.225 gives 0.15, 18.6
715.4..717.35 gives 0.15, 19.7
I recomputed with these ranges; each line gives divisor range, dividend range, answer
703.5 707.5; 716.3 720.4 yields 1.07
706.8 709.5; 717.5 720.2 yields 1.09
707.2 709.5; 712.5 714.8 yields 1.09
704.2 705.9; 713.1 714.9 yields 1.07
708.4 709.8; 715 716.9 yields 1.06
